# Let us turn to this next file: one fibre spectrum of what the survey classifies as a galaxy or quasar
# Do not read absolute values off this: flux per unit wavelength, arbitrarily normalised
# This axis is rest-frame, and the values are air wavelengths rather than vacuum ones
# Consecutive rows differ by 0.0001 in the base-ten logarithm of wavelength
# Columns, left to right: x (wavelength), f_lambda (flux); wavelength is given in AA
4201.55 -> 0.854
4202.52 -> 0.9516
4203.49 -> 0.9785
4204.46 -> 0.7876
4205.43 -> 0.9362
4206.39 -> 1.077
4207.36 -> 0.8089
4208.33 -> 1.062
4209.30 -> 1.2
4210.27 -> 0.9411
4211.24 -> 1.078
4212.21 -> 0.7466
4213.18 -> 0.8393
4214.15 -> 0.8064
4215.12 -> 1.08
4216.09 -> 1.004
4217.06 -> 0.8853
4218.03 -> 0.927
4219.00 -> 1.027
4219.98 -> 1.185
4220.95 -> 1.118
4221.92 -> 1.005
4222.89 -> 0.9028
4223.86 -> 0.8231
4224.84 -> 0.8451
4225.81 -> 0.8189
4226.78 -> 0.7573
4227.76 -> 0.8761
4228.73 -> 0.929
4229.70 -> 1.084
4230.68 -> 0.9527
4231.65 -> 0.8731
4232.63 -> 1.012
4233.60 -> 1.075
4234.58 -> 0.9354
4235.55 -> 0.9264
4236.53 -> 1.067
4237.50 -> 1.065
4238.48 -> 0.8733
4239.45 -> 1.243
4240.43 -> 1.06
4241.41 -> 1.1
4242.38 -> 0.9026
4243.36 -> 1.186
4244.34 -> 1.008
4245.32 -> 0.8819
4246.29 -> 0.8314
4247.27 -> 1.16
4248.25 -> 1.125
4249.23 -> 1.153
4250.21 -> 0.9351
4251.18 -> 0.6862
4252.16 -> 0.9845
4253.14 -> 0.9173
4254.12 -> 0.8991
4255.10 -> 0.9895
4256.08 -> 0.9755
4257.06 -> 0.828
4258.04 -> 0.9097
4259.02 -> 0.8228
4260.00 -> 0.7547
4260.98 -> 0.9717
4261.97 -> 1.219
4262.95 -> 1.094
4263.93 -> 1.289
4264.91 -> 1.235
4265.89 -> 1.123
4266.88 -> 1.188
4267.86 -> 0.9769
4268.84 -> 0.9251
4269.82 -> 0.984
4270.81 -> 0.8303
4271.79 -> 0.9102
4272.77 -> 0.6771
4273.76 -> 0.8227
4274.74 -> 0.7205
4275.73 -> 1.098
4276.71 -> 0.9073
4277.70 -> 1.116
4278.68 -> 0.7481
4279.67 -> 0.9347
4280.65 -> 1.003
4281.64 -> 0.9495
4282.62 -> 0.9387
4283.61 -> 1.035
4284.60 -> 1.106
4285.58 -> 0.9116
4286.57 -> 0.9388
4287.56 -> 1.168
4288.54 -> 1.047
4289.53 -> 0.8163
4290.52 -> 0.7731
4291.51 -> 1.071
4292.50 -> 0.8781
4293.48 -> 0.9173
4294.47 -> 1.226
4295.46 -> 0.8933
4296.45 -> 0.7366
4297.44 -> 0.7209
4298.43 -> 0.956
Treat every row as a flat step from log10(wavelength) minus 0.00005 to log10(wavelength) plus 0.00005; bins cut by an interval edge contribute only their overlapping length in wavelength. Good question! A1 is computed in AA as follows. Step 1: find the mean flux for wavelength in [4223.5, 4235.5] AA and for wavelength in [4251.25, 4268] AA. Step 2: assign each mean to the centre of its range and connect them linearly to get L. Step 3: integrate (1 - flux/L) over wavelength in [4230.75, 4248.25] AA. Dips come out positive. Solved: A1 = -1.27 AA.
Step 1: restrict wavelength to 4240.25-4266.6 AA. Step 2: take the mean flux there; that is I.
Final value 1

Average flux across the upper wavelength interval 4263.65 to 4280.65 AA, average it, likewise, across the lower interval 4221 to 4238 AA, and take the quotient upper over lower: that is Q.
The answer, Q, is 1.0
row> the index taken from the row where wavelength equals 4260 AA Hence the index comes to 0.7547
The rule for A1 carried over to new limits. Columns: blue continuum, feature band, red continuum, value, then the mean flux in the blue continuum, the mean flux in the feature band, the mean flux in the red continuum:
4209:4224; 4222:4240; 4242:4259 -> 0.3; 0.974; 0.95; 0.96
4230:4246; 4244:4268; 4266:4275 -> -1.2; 1.01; 0.999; 0.907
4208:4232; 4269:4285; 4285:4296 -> 0.7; 0.95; 0.923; 0.968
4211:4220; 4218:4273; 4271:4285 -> -2.9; 0.942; 0.982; 0.923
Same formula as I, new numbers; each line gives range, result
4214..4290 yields 0.974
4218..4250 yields 0.992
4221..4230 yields 0.901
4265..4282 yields 0.943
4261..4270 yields 1.11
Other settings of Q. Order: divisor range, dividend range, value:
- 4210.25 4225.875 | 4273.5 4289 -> 1.02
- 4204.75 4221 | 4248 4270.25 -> 1.02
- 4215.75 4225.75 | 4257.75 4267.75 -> 1.10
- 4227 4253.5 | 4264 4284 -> 0.97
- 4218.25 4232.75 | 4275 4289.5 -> 1.04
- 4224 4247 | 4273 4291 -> 0.97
